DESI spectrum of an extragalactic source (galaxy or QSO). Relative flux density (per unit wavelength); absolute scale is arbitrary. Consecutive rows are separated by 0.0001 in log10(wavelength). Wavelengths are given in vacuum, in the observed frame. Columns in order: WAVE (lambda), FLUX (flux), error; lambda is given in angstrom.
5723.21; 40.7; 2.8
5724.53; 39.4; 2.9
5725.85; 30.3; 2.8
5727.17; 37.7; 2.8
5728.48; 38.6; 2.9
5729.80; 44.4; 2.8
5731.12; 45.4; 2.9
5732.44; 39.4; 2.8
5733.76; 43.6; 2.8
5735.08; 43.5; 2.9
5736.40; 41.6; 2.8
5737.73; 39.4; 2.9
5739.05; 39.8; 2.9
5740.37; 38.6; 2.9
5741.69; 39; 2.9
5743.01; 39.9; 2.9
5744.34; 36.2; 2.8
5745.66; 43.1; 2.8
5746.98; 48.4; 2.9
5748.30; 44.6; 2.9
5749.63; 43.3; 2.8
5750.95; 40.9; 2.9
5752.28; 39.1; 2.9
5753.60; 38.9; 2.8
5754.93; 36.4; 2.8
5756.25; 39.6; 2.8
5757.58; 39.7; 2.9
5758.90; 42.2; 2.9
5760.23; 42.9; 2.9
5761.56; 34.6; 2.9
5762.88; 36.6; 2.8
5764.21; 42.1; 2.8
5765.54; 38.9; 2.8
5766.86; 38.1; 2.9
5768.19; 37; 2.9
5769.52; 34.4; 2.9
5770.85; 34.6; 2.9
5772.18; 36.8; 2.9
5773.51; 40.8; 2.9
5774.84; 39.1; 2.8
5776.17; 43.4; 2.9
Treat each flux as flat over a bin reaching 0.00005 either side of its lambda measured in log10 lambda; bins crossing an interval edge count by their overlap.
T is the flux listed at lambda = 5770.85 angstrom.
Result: 34.6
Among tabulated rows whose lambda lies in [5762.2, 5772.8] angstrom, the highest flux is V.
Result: 42.1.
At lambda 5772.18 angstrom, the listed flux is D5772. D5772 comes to 36.8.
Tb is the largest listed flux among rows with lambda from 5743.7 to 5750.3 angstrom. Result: 48.4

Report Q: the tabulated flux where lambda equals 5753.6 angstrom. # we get 38.9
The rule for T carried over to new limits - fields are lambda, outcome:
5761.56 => 34.6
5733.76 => 43.6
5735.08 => 43.5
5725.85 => 30.3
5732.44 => 39.4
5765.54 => 38.9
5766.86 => 38.1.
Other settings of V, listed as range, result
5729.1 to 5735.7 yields 45.4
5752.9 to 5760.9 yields 42.9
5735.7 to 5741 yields 41.6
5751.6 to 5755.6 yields 39.1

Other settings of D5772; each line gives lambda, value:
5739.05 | 39.8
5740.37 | 38.6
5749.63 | 43.3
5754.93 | 36.4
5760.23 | 42.9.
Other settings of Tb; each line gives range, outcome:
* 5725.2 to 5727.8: 37.7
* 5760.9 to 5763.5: 36.6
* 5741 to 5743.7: 39.9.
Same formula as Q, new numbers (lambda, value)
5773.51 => 40.8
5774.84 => 39.1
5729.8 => 44.4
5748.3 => 44.6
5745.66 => 43.1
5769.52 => 34.4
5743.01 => 39.9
